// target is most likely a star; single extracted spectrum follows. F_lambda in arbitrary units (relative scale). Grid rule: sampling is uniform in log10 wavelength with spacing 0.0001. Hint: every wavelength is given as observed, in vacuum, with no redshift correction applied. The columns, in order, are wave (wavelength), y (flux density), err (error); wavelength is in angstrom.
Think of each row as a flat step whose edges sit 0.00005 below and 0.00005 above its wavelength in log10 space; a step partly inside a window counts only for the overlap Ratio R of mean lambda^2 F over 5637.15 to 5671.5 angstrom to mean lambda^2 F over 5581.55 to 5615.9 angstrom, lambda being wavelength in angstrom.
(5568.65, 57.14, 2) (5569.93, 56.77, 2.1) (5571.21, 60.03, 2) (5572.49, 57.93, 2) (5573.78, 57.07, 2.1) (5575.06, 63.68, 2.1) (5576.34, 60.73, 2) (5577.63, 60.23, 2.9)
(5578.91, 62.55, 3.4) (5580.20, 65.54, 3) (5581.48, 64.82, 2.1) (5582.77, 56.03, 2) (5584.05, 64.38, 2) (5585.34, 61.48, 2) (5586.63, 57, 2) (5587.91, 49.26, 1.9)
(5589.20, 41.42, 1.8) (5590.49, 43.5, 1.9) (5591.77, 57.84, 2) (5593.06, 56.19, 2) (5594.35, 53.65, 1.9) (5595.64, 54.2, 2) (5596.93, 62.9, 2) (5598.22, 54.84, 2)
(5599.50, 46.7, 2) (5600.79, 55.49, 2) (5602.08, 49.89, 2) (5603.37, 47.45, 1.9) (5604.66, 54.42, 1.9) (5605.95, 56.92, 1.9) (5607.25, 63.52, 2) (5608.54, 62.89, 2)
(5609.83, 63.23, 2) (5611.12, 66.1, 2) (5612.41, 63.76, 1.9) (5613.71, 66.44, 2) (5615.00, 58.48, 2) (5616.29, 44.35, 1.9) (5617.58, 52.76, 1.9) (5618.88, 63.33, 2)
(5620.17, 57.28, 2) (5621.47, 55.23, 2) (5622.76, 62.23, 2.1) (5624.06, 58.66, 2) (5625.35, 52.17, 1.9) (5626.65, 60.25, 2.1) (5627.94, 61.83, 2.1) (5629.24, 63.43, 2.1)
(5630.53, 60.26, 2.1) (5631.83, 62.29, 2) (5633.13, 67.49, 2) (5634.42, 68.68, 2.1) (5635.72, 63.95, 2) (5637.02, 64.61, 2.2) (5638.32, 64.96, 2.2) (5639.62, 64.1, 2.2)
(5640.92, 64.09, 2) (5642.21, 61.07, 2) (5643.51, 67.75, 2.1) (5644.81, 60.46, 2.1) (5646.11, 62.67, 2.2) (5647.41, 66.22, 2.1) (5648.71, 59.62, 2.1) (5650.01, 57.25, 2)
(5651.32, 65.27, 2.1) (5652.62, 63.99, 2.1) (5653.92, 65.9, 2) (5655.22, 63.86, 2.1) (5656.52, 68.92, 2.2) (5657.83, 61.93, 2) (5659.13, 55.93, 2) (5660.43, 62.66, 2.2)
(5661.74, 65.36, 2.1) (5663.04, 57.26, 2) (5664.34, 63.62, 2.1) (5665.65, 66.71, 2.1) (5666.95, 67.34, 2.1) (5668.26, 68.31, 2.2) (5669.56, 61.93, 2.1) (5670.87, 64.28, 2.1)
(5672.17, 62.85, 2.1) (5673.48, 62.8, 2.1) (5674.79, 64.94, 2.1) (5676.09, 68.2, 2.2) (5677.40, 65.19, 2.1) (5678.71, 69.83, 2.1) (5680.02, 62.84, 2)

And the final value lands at 1.15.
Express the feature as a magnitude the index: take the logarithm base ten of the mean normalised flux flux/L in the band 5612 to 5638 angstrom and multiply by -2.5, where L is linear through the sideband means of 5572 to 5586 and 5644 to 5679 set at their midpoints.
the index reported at 0.04 mag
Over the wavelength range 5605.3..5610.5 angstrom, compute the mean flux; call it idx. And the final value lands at 61.6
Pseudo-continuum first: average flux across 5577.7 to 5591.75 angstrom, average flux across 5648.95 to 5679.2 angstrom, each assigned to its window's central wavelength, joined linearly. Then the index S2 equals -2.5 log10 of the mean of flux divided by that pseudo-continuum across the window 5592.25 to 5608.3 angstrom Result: 0.064 mag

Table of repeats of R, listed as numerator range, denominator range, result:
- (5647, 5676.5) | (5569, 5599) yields 1.14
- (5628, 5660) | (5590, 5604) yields 1.22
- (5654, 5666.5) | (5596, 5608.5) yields 1.17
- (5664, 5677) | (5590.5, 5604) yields 1.25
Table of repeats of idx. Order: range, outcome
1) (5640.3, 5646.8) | 63.3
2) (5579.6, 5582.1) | 65.3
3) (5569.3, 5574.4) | 57.9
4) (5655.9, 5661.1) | 62.2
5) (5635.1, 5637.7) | 64.2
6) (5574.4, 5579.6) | 61.8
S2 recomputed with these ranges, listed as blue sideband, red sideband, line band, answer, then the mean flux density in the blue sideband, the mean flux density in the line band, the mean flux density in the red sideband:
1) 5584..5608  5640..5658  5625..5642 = -0.04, 54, 63.1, 63.5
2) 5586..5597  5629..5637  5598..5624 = 0.01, 52.4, 57.3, 64.4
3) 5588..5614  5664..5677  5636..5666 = -0.01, 55.8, 63.2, 65.1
